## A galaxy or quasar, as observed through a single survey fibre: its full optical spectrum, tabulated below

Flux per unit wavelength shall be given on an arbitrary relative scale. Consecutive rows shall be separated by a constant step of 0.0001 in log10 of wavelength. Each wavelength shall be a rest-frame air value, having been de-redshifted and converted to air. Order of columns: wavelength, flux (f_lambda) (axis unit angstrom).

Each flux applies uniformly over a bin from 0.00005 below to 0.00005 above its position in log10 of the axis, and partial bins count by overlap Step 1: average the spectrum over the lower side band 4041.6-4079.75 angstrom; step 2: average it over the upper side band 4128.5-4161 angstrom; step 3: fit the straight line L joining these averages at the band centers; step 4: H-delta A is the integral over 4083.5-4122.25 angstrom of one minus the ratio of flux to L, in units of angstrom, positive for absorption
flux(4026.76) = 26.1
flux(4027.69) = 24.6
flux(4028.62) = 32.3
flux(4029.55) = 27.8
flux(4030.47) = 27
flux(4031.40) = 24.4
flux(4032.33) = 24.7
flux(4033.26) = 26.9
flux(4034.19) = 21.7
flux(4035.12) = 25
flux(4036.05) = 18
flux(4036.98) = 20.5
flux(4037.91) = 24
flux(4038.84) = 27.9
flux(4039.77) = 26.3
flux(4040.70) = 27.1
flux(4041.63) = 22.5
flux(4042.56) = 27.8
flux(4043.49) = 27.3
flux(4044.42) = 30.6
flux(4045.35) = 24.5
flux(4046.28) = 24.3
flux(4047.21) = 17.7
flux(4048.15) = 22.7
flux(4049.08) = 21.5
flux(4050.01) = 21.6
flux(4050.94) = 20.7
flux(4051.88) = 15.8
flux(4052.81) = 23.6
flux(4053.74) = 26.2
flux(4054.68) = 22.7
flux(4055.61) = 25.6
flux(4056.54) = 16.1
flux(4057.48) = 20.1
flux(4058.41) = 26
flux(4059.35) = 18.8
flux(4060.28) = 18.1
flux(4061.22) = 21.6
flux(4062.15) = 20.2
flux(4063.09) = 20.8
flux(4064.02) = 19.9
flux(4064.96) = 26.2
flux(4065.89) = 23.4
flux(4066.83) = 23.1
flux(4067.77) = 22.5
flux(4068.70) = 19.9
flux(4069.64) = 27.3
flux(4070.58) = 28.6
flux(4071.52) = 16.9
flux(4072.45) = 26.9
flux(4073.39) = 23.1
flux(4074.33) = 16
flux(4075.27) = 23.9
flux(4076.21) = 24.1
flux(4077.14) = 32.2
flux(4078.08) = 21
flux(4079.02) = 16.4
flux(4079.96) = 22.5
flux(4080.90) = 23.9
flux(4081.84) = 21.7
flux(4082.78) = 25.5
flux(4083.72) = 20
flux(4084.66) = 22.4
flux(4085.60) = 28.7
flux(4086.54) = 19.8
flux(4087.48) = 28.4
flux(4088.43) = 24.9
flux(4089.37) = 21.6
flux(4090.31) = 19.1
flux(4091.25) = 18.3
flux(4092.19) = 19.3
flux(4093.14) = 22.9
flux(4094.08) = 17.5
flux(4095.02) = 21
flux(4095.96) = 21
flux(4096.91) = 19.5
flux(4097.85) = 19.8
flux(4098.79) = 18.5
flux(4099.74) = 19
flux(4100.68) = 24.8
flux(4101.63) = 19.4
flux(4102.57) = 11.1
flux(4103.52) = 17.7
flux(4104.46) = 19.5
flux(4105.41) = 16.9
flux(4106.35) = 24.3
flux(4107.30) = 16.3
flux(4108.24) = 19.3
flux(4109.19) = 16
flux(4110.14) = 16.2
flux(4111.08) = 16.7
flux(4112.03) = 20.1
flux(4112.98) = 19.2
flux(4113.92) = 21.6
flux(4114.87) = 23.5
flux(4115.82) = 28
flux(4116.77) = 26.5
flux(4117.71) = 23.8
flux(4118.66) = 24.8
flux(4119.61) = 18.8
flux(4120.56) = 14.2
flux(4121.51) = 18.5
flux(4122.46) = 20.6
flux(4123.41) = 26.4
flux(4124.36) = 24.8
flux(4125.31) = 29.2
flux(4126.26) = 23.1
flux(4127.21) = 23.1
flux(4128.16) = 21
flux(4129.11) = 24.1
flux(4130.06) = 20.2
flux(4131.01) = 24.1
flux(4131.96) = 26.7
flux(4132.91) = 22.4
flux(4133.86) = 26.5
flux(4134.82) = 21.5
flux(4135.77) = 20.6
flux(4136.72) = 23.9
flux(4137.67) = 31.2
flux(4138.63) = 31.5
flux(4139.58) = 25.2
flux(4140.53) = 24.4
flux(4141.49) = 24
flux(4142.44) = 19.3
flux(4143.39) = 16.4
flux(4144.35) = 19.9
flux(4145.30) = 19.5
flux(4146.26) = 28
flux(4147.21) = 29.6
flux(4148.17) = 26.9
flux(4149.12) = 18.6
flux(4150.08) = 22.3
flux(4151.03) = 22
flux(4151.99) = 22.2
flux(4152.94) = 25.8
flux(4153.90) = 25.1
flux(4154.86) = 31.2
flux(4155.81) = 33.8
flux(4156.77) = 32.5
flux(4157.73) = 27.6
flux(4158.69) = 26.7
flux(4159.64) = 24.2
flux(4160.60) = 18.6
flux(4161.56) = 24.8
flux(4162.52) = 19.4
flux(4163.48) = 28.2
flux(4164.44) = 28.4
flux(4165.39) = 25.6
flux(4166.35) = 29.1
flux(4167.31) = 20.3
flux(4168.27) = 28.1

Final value 5.2 angstrom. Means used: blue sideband 22.6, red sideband 24.6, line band 20.5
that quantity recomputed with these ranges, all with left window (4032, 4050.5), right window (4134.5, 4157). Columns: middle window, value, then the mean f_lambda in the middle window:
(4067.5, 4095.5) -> 2.1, 22.5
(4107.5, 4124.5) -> 2.5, 20.9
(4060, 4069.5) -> 1.0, 21.8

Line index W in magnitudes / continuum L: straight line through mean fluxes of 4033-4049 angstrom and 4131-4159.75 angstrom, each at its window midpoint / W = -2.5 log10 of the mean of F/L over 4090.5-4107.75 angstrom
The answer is 0.27 mag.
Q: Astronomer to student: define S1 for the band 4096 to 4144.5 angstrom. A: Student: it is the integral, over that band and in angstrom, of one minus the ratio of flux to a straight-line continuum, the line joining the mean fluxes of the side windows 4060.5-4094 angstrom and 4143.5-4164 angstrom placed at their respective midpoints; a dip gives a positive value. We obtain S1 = 4.6 angstrom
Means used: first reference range 22.6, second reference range 24.9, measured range 21.7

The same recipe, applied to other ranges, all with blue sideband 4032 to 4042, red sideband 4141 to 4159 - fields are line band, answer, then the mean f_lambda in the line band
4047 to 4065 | 2.2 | 21.2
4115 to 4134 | 1.0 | 23.3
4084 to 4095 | 1.1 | 22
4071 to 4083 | 0.9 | 22.6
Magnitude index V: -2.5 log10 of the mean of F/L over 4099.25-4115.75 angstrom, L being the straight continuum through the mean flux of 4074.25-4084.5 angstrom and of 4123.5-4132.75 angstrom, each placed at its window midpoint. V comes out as 0.224 mag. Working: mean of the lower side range 22.7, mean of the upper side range 24.1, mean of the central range 19.1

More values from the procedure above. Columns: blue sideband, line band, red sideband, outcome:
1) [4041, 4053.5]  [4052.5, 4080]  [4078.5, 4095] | 0.007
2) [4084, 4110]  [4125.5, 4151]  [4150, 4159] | 0.066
